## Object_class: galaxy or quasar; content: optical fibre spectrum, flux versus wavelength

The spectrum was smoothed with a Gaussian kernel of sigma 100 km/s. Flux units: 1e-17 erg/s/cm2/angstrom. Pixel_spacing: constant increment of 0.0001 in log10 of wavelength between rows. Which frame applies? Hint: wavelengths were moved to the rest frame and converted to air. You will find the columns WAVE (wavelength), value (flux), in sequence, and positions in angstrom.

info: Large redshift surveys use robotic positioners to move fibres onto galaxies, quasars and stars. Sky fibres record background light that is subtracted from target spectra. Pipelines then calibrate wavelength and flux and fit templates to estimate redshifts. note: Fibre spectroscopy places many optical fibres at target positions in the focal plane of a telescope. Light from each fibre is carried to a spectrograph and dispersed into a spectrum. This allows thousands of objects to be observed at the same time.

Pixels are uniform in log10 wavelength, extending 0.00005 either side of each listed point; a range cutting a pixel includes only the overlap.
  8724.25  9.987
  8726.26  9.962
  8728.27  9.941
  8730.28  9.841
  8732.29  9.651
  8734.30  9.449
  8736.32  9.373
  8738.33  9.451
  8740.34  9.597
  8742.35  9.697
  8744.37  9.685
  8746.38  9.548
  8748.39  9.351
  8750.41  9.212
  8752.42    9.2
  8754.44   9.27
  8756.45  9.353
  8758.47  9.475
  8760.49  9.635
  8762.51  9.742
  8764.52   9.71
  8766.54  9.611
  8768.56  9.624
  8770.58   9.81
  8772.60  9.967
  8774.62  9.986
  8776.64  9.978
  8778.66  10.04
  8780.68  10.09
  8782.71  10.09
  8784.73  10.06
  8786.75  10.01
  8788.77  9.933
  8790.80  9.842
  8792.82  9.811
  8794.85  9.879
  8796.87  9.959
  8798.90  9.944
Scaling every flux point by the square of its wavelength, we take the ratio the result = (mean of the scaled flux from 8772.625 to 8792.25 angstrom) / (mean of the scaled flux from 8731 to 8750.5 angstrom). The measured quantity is 1.06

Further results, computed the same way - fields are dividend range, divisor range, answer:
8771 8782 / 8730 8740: 1.06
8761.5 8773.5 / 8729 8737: 1.02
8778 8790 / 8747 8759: 1.08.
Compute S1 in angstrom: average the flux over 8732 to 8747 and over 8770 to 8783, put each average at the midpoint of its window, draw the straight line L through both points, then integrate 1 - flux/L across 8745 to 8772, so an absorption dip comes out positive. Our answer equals 0.7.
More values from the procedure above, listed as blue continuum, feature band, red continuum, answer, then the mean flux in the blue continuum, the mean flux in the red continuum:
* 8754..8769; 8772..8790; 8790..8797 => -0.5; 9.56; 9.87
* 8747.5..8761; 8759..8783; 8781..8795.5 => -0.5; 9.34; 9.95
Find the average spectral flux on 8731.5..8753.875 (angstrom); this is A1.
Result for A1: 9.47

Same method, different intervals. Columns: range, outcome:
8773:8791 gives 10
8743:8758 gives 9.38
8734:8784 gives 9.64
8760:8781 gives 9.83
